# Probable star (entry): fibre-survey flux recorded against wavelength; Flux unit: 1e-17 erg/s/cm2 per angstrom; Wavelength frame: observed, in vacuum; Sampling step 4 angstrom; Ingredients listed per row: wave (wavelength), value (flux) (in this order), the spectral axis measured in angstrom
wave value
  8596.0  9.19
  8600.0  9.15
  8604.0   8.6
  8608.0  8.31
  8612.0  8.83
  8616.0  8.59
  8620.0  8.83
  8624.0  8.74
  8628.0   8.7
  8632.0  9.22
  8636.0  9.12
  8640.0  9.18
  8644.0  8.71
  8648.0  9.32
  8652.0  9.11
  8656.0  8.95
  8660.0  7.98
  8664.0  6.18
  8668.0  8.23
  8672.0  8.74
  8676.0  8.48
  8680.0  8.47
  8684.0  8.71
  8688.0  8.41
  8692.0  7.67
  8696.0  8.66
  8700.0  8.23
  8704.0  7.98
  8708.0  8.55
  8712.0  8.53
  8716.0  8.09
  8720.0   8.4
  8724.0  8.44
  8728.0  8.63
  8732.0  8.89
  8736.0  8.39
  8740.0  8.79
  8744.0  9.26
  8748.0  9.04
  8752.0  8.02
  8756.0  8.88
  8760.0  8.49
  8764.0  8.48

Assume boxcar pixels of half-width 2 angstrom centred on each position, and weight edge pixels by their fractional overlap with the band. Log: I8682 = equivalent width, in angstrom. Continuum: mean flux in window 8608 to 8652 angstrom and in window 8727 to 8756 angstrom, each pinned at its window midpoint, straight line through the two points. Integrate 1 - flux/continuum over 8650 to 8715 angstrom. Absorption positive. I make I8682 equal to 3.8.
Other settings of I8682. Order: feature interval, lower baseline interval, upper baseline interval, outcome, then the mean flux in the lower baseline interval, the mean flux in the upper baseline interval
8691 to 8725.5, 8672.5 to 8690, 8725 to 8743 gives 1.3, 8.54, 8.69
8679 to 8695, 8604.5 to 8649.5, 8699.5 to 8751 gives 0.6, 8.85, 8.55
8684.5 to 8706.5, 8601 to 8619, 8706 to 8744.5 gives 0.9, 8.63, 8.57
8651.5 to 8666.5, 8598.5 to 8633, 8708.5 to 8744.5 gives 1.3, 8.76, 8.57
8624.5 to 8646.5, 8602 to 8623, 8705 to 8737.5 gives -1.0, 8.64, 8.48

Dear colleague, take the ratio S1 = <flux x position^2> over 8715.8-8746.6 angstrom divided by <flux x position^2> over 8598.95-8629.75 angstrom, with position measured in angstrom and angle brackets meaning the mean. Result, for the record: 1.02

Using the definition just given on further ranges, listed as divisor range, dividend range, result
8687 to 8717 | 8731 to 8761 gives 1.07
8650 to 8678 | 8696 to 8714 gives 1.02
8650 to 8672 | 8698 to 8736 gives 1.05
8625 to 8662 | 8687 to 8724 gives 0.94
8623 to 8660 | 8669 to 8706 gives 0.94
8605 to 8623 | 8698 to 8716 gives 0.98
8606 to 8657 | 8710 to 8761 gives 0.99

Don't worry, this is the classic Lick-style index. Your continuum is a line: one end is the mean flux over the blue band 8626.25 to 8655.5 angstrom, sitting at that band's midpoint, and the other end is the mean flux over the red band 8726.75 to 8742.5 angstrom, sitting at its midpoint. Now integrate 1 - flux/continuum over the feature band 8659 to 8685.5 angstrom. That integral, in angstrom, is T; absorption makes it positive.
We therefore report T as 2.4 angstrom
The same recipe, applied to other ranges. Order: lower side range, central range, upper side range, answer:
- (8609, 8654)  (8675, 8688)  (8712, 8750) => 0.4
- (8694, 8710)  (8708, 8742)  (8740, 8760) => 0.1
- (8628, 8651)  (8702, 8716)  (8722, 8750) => 0.9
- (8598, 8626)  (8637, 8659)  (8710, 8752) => -0.8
